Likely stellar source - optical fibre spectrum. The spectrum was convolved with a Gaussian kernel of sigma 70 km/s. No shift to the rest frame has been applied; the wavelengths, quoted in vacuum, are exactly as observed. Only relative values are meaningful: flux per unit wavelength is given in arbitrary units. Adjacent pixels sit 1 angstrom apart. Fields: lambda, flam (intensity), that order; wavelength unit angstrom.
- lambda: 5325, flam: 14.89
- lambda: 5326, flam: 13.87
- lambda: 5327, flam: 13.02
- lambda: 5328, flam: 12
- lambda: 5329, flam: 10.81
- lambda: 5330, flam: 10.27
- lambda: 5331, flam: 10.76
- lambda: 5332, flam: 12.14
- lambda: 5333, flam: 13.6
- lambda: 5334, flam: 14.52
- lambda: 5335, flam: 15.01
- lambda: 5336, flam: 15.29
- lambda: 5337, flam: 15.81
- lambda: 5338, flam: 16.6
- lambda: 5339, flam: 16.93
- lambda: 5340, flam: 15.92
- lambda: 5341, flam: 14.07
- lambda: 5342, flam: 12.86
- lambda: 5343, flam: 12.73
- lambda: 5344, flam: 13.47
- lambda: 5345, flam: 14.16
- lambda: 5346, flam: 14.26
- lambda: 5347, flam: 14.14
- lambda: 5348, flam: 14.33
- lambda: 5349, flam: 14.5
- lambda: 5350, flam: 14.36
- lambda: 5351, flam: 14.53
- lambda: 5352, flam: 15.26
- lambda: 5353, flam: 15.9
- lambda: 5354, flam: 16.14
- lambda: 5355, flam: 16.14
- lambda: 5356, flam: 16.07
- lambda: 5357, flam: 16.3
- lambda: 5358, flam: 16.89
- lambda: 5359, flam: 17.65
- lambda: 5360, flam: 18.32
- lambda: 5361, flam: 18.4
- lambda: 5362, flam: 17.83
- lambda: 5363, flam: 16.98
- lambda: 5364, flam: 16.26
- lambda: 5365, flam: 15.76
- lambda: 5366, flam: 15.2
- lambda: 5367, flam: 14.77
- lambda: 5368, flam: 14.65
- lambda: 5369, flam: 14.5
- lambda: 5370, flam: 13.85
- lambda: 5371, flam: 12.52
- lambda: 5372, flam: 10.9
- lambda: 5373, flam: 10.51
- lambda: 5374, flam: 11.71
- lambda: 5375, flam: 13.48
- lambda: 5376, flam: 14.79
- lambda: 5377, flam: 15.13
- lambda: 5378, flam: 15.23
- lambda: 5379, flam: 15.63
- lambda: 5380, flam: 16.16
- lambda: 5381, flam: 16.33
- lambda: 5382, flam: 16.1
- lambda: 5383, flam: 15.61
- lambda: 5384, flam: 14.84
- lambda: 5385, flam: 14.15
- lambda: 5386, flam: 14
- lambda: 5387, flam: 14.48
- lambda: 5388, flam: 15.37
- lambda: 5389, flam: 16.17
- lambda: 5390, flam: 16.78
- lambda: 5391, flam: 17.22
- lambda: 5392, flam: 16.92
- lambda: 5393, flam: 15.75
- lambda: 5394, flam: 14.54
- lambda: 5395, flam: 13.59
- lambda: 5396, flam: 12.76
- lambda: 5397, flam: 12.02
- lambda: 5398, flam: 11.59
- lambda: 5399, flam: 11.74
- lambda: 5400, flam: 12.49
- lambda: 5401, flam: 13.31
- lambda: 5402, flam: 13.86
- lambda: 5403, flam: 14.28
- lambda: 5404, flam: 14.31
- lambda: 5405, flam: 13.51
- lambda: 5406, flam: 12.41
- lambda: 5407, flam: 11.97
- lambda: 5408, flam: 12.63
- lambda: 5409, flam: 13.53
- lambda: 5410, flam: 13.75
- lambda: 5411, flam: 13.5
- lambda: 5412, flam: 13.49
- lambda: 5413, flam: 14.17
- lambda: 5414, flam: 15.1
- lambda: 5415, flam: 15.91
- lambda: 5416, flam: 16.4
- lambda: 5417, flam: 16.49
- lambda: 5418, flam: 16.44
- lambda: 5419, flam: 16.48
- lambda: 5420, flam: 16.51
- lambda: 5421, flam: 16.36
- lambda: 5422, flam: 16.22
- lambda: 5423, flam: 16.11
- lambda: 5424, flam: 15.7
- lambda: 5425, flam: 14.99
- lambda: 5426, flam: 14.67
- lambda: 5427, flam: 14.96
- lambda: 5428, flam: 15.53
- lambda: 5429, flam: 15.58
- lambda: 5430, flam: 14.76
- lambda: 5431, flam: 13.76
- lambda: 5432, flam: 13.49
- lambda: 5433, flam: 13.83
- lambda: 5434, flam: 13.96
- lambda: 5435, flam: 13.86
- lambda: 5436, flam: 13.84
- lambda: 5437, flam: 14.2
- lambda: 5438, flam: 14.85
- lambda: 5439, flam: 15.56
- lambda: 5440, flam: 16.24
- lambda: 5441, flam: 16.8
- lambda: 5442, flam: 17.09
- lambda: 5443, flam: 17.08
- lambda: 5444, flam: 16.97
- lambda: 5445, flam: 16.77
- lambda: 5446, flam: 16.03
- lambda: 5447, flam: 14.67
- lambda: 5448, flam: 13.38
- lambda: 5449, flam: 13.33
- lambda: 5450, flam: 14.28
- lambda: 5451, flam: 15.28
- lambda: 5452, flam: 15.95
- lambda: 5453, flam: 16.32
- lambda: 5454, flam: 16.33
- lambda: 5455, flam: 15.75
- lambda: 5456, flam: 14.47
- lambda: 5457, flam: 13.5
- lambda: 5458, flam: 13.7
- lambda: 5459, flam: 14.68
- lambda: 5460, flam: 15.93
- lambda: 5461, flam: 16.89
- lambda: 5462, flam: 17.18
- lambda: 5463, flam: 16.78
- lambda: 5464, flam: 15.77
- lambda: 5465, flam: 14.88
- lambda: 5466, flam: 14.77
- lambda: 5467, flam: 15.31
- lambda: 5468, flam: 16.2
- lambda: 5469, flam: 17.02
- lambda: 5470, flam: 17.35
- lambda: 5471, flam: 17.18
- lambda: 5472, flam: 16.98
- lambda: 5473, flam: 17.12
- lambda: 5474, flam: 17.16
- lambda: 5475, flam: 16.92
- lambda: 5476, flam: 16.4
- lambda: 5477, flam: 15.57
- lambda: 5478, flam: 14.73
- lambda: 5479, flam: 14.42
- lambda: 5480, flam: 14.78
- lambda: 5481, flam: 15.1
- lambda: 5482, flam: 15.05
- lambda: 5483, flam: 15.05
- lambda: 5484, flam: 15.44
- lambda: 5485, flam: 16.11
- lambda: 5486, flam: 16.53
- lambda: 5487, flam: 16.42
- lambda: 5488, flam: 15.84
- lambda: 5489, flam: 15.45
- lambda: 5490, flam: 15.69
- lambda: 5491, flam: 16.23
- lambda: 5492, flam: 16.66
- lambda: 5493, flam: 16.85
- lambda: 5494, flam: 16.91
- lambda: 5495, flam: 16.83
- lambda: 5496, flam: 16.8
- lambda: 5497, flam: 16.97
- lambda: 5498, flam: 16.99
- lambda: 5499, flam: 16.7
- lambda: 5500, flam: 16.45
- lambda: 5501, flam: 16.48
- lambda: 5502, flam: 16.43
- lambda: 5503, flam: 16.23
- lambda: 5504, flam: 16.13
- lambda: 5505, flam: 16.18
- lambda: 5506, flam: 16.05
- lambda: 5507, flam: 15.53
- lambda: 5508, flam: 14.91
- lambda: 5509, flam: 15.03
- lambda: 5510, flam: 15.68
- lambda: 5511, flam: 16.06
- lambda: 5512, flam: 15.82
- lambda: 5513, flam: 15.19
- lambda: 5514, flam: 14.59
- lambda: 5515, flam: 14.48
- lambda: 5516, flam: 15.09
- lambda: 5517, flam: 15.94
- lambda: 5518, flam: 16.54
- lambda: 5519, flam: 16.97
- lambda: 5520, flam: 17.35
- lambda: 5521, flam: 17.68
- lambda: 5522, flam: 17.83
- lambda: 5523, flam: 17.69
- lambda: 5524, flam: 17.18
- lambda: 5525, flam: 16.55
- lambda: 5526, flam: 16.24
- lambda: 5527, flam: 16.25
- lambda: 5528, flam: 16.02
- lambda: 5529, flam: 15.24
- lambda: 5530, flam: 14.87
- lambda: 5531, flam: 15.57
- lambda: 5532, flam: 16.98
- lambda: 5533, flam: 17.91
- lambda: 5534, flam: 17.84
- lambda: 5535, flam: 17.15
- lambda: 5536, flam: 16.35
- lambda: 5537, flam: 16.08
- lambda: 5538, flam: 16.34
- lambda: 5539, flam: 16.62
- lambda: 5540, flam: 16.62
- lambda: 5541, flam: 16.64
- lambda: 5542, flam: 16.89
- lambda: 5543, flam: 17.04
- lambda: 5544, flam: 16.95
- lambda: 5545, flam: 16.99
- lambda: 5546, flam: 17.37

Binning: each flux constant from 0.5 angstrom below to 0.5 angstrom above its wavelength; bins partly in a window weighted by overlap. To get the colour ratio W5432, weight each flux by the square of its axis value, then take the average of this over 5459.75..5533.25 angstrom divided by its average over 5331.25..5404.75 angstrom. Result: 1.15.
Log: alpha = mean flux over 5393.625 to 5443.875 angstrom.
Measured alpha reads 14.5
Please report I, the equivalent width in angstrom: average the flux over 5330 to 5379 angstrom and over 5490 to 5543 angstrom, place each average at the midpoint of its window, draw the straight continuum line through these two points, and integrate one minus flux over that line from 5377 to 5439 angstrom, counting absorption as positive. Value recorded 2.5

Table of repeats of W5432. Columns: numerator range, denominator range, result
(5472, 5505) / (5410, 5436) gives 1.10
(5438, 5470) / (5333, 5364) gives 1.05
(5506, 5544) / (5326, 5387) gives 1.18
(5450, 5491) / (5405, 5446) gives 1.07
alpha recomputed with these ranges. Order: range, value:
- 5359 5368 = 16.6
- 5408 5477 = 15.5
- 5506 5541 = 16.2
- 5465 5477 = 16.5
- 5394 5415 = 13.3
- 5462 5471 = 16.1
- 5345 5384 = 15.2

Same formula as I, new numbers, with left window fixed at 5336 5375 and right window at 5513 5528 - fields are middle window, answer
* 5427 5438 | 0.9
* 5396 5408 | 2.0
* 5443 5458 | 0.6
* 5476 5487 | 0.5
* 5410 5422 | 0.0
